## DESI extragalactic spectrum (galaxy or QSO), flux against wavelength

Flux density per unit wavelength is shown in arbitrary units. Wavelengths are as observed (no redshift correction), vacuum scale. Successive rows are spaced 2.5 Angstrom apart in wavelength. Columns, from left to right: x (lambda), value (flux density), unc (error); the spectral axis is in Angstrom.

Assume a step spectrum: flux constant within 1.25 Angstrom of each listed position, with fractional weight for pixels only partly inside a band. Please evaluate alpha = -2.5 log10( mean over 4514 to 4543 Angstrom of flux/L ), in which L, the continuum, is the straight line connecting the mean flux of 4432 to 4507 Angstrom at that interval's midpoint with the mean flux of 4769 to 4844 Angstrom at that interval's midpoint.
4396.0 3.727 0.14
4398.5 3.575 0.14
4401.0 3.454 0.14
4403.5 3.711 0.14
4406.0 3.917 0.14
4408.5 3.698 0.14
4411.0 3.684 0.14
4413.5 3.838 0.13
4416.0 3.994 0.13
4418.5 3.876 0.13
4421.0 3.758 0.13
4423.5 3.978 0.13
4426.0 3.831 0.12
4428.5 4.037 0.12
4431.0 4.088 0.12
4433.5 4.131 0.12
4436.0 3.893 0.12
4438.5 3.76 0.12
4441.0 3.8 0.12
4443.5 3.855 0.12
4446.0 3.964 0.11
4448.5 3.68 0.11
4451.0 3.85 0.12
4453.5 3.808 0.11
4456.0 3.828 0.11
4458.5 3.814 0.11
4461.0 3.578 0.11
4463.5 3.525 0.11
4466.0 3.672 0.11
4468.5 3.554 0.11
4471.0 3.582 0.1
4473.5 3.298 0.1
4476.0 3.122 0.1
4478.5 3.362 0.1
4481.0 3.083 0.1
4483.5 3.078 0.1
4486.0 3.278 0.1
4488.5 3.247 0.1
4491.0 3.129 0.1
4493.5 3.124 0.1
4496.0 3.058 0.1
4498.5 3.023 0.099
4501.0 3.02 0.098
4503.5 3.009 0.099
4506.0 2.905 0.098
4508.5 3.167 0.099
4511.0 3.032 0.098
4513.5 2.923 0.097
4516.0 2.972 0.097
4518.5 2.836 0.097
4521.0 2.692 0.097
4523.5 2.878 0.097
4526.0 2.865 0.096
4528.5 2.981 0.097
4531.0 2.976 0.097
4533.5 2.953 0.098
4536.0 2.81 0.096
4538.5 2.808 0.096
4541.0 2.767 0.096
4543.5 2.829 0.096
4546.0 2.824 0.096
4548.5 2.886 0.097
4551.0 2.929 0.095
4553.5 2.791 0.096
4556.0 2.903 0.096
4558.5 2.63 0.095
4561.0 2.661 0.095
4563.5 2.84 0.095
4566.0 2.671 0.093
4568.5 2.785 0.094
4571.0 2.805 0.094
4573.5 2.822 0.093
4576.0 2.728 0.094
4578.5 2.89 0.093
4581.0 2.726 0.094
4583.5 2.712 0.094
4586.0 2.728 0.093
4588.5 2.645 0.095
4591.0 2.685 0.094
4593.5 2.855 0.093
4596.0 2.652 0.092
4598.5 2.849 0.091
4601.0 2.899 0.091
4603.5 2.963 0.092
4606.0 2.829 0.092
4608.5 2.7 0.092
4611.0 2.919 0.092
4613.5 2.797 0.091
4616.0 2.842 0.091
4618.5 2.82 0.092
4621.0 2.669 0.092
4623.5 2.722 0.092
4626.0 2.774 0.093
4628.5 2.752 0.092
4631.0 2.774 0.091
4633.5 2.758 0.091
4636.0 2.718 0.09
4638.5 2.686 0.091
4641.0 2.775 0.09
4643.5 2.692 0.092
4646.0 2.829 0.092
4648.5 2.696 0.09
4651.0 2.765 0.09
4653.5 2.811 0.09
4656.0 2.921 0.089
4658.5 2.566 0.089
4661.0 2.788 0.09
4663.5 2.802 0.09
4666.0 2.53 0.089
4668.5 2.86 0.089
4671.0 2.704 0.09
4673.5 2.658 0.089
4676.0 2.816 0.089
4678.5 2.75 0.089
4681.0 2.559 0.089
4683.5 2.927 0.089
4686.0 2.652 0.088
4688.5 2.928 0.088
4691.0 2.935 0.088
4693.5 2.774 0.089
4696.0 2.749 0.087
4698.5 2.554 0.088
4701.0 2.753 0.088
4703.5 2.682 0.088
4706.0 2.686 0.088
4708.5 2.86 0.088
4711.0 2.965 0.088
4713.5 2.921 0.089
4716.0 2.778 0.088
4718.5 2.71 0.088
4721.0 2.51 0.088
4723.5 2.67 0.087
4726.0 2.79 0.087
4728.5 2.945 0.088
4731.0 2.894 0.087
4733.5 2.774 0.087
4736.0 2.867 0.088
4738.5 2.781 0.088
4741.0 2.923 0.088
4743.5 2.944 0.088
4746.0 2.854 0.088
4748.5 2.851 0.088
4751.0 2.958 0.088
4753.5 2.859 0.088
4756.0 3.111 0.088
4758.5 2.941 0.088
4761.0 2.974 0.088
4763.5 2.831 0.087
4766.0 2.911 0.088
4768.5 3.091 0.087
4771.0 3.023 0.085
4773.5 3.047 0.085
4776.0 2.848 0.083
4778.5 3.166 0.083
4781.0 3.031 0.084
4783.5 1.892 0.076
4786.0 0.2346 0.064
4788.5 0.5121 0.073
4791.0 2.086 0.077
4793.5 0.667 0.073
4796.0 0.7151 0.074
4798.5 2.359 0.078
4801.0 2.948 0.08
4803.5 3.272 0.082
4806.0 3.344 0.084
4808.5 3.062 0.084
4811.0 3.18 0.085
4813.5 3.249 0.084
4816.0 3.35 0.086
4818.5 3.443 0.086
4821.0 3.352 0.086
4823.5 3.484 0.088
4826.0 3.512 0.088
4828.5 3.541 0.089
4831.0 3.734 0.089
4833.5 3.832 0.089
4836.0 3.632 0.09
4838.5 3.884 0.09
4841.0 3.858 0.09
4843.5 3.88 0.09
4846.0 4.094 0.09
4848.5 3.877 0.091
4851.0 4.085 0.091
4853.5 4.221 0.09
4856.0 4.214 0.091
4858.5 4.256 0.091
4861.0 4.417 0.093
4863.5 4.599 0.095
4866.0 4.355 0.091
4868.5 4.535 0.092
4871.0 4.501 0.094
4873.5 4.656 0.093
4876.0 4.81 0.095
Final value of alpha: 0.17 mag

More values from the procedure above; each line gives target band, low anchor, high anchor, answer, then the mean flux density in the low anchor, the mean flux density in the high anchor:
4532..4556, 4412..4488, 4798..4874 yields 0.29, 3.69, 3.77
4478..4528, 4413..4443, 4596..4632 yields 0.15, 3.92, 2.8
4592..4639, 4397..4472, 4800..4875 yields 0.34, 3.79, 3.82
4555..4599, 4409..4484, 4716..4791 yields 0.19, 3.72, 2.68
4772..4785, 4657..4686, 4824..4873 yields 0.27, 2.72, 4.05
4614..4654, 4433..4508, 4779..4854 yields 0.18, 3.46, 3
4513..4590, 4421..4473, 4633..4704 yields 0.17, 3.8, 2.75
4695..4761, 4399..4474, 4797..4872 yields 0.31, 3.78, 3.72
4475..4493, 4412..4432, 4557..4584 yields 0.08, 3.92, 2.75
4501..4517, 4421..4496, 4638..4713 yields 0.14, 3.61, 2.76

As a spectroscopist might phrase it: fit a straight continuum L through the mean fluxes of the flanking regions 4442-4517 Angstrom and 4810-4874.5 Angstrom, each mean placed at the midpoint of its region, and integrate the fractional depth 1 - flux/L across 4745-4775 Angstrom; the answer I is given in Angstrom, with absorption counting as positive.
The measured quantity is 6.6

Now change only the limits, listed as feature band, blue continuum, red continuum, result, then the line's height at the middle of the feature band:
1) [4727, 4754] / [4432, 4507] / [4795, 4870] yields 5.3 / 3.58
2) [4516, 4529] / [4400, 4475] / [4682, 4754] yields 2.4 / 3.49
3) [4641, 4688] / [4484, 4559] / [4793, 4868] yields 6.8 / 3.21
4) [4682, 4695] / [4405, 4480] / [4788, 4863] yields 2.4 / 3.47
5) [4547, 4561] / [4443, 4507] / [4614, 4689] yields 1.3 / 3.11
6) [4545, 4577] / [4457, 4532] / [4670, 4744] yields 2.7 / 3.04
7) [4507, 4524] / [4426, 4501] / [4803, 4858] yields 3.0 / 3.57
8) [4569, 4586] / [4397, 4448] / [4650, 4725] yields 2.3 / 3.2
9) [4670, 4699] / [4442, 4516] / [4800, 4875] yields 6.9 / 3.62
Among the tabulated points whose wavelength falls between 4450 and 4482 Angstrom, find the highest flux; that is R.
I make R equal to 3.85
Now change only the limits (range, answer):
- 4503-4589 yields 3.167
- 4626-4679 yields 2.921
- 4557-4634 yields 2.963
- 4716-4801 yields 3.166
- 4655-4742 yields 2.965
